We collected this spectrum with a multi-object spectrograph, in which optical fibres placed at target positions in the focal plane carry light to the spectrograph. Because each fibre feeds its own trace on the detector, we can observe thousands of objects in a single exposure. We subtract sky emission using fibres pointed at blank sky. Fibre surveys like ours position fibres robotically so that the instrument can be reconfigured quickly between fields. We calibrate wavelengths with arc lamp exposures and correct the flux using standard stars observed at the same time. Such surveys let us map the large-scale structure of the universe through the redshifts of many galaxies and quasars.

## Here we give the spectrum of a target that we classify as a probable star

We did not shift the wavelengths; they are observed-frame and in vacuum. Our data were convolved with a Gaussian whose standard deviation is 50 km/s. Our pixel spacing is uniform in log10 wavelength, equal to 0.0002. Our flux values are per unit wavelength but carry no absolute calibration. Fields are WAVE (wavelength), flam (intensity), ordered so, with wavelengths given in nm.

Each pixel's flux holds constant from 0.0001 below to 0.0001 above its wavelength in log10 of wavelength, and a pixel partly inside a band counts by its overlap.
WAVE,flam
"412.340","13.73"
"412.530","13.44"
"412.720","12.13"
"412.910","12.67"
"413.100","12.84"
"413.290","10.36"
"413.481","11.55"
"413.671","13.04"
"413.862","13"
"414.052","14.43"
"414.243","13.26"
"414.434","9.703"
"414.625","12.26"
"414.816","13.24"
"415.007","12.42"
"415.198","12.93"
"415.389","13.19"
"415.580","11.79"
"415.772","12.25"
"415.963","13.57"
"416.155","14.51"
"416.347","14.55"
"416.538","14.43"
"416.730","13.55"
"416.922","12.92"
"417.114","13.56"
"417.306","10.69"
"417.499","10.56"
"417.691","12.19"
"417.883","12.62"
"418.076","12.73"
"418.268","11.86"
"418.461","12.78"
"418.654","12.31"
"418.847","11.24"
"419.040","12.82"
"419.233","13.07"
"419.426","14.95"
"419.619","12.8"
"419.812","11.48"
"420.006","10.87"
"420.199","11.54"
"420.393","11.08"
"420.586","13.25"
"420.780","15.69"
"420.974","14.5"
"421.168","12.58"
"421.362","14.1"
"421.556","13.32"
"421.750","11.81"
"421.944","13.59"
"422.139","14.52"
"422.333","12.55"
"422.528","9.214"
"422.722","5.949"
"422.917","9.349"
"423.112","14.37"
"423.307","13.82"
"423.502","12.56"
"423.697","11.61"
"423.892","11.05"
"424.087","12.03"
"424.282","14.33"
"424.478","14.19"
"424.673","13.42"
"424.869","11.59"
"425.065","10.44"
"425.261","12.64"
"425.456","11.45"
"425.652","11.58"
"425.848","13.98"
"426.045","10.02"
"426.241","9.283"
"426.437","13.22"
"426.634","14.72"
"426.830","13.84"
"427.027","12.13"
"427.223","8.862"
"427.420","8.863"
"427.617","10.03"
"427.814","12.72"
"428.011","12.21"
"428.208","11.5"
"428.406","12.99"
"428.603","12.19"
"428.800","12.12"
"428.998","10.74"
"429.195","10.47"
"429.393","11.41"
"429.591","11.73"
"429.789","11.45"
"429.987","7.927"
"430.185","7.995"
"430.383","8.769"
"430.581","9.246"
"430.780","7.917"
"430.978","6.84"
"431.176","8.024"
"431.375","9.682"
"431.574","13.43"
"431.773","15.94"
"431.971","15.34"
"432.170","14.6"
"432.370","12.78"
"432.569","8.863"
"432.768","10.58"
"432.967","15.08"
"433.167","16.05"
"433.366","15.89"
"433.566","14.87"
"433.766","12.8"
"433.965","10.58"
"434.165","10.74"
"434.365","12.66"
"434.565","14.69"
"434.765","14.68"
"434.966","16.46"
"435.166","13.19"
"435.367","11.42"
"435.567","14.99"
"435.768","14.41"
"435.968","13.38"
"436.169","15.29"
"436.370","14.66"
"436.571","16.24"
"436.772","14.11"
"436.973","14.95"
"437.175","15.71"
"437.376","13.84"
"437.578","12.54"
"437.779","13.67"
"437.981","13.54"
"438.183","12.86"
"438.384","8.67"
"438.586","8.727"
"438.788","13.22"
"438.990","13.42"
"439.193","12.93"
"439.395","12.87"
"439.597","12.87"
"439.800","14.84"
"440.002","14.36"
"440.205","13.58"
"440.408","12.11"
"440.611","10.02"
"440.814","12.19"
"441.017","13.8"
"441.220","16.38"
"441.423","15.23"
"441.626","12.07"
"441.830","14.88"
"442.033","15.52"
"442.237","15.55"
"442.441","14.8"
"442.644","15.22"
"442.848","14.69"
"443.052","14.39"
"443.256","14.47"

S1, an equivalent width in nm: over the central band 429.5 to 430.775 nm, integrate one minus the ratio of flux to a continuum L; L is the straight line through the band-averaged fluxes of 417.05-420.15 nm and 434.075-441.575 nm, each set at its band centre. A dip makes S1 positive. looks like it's 0.354 nm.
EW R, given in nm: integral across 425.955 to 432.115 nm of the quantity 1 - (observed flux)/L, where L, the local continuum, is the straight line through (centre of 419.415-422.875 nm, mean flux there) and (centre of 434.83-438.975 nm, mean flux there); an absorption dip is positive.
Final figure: 0.91 nm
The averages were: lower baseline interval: 12.3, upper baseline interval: 13.6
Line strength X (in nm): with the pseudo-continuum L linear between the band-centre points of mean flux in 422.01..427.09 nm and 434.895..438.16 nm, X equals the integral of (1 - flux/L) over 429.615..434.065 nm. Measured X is 0.61 nm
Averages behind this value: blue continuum 12.1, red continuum 14.2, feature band 11.6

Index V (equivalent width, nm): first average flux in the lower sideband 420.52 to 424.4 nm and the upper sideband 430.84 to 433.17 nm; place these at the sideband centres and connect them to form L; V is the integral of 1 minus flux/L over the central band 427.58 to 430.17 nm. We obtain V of 0.20 nm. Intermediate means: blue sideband 12.5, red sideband 12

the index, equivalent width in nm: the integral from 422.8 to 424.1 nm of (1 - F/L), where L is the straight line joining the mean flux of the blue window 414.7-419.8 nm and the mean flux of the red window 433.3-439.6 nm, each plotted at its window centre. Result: 0.10 nm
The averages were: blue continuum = 12.8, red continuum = 13.5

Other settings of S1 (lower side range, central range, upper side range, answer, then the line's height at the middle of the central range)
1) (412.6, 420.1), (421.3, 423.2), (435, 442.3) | 0.15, 12.9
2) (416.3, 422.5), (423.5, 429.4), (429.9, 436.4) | 0.34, 12.6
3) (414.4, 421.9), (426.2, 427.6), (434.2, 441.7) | 0.16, 13.1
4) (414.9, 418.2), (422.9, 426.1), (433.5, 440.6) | 0.17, 13.1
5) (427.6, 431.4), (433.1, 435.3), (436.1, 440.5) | -0.34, 12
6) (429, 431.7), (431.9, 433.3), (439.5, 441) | -0.39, 10.4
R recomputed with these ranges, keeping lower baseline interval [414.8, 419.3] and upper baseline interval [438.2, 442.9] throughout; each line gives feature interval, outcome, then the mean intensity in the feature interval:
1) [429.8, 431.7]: 0.58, 9.09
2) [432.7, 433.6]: -0.10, 14.6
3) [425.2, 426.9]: 0.09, 12.3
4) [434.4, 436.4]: -0.15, 14.3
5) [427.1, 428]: 0.18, 10.4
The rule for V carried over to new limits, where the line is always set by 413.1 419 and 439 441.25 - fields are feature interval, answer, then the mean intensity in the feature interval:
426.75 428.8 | 0.212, 11.5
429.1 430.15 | 0.201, 10.4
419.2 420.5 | 0.047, 12.2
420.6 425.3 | 0.102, 12.5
